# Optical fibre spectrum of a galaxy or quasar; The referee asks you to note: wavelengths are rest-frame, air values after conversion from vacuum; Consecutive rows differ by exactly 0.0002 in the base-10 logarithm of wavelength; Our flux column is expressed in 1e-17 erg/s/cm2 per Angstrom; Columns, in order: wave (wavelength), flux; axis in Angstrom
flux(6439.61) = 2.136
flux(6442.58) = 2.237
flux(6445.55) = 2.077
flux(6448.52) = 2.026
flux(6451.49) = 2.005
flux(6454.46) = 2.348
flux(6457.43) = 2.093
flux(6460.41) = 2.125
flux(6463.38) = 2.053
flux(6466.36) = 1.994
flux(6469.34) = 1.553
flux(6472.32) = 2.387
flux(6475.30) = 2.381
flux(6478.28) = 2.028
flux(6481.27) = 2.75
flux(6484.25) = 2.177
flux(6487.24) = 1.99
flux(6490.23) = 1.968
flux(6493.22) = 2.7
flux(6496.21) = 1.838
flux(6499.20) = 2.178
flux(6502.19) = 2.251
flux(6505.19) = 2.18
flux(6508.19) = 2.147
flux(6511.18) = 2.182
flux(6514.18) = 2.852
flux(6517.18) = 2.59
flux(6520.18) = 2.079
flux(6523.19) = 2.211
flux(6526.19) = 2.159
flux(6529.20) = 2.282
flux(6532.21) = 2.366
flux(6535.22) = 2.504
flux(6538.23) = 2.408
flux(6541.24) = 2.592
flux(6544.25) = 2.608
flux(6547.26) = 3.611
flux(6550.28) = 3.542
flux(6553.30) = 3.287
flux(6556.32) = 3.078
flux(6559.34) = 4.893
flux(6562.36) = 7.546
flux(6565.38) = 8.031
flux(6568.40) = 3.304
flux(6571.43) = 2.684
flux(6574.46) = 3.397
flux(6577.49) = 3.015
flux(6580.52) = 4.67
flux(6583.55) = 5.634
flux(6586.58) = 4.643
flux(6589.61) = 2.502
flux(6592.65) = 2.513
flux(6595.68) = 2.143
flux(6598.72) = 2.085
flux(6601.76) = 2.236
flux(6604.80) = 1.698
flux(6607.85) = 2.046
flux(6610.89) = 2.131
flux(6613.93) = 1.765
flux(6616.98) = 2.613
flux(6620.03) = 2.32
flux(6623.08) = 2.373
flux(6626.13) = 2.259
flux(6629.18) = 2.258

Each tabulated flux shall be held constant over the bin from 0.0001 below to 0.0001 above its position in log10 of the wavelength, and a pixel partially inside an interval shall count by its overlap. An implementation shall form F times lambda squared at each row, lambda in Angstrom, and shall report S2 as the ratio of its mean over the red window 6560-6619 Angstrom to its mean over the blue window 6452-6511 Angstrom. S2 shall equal 1.63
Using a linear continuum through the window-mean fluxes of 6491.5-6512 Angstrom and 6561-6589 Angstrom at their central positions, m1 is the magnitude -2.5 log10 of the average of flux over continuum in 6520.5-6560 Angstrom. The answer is 0.25 mag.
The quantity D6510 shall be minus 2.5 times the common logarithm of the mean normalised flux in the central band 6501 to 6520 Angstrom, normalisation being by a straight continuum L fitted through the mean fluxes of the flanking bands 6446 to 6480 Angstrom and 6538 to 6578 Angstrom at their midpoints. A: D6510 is 0.27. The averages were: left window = 2.09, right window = 3.93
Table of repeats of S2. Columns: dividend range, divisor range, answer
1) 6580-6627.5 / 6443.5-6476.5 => 1.34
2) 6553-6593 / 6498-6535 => 1.91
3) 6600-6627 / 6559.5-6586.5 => 0.46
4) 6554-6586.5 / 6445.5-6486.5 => 2.21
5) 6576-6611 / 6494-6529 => 1.35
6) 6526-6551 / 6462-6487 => 1.26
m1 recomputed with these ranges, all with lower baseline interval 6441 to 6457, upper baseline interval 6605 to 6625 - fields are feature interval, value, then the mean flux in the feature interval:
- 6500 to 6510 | -0.02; 2.19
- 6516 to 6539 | -0.08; 2.32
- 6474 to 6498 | -0.04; 2.23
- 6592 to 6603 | -0.03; 2.22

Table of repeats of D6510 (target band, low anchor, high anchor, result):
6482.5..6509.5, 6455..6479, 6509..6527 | 0.035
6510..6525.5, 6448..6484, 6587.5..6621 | -0.094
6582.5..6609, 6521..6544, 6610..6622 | -0.231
